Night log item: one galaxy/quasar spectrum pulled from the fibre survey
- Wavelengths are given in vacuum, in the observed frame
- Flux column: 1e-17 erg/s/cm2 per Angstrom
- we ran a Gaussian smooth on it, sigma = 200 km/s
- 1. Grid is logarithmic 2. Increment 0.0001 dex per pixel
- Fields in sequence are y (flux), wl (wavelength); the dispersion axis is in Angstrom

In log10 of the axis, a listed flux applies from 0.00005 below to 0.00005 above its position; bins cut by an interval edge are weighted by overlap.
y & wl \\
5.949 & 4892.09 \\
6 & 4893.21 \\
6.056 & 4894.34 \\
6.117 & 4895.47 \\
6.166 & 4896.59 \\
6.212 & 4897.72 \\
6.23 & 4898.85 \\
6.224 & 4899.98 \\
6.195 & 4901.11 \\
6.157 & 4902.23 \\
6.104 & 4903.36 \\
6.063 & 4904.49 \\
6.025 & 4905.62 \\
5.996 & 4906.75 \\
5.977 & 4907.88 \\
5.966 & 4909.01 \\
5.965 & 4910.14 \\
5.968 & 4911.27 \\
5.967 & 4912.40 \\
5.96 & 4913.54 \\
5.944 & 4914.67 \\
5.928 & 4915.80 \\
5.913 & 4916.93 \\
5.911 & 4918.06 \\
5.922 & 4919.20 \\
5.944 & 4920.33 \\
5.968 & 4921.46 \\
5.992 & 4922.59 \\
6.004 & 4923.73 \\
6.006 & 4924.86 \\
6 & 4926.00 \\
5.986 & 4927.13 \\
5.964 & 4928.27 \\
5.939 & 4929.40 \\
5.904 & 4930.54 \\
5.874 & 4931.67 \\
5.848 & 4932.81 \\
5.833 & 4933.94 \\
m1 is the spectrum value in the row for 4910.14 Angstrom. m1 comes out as 5.965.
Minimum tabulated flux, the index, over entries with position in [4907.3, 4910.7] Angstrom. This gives 5.965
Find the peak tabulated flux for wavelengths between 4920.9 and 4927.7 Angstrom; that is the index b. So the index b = 6.006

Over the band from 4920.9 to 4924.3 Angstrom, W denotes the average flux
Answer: 5.99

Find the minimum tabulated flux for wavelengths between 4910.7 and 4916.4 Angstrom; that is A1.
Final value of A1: 5.928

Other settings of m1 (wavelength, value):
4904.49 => 6.063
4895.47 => 6.117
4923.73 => 6.004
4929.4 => 5.939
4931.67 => 5.874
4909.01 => 5.966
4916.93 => 5.913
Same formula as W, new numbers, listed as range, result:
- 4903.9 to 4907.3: 6.03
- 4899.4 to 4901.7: 6.22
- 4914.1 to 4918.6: 5.93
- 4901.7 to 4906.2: 6.08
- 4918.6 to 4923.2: 5.95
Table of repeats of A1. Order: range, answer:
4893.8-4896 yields 6.056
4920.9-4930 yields 5.939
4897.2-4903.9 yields 6.104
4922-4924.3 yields 5.992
